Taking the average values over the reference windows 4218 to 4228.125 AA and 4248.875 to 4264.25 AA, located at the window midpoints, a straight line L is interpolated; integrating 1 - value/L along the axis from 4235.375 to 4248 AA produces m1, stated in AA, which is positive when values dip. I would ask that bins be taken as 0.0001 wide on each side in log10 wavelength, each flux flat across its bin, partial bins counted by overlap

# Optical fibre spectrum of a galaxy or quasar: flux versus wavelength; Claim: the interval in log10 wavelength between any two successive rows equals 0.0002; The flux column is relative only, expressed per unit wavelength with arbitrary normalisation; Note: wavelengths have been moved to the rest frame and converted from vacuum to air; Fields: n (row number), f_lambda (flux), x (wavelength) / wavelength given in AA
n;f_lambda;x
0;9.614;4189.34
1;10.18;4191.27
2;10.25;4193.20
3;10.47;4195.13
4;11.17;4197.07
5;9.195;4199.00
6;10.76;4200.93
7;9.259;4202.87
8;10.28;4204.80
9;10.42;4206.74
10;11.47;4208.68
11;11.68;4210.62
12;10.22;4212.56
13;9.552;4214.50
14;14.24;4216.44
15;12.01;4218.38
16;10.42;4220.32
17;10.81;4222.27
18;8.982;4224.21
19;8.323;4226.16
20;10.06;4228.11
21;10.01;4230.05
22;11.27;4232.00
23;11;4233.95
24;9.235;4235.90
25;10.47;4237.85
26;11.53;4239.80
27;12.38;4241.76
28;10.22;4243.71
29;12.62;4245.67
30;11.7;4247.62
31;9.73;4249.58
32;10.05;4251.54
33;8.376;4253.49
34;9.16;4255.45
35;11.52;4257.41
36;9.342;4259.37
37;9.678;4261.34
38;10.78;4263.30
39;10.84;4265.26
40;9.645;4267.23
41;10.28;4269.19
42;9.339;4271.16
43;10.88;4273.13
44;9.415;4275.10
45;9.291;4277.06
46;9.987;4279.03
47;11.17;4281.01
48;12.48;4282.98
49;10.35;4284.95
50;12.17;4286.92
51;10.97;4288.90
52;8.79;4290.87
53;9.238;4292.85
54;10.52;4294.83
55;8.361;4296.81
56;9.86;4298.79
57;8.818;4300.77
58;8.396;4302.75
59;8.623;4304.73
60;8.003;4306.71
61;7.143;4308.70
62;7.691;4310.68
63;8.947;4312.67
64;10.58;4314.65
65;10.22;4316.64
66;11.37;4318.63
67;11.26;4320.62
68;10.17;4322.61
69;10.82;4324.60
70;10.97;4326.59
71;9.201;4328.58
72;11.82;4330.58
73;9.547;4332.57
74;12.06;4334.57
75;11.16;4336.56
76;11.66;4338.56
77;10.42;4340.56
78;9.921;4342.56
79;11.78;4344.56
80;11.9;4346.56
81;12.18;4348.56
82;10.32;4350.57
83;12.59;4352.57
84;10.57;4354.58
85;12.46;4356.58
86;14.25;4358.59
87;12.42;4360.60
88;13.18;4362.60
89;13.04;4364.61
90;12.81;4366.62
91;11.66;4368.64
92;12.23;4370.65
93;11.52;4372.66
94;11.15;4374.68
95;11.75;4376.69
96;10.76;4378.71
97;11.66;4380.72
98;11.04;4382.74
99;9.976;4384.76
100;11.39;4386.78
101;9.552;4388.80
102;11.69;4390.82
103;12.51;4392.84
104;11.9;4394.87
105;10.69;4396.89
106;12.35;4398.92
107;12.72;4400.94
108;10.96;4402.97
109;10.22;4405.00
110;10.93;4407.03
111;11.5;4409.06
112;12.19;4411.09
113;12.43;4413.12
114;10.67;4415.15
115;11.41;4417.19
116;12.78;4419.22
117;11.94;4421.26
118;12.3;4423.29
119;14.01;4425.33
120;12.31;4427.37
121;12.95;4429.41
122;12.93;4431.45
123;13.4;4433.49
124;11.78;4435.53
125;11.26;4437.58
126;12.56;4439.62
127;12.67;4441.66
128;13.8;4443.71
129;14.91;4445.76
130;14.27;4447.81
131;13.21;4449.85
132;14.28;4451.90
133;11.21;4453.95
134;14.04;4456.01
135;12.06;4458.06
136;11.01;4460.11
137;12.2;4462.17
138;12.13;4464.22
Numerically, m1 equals -1.7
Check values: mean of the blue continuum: 9.99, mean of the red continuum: 9.83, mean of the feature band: 11.2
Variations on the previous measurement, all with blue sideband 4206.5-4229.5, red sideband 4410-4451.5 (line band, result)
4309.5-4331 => 2.68 AA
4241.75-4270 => 1.75 AA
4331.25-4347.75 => 1.06 AA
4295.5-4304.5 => 2.01 AA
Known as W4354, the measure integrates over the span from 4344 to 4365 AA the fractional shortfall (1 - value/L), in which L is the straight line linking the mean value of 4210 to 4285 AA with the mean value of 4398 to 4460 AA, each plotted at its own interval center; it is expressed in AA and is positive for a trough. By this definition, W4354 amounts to -1.1 AA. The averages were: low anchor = 10.5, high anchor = 12.5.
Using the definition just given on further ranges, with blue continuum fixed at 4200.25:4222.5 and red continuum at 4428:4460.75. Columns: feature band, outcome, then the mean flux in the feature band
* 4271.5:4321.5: 8.1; 9.77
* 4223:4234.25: 1.2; 9.9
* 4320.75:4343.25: 2.3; 10.7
